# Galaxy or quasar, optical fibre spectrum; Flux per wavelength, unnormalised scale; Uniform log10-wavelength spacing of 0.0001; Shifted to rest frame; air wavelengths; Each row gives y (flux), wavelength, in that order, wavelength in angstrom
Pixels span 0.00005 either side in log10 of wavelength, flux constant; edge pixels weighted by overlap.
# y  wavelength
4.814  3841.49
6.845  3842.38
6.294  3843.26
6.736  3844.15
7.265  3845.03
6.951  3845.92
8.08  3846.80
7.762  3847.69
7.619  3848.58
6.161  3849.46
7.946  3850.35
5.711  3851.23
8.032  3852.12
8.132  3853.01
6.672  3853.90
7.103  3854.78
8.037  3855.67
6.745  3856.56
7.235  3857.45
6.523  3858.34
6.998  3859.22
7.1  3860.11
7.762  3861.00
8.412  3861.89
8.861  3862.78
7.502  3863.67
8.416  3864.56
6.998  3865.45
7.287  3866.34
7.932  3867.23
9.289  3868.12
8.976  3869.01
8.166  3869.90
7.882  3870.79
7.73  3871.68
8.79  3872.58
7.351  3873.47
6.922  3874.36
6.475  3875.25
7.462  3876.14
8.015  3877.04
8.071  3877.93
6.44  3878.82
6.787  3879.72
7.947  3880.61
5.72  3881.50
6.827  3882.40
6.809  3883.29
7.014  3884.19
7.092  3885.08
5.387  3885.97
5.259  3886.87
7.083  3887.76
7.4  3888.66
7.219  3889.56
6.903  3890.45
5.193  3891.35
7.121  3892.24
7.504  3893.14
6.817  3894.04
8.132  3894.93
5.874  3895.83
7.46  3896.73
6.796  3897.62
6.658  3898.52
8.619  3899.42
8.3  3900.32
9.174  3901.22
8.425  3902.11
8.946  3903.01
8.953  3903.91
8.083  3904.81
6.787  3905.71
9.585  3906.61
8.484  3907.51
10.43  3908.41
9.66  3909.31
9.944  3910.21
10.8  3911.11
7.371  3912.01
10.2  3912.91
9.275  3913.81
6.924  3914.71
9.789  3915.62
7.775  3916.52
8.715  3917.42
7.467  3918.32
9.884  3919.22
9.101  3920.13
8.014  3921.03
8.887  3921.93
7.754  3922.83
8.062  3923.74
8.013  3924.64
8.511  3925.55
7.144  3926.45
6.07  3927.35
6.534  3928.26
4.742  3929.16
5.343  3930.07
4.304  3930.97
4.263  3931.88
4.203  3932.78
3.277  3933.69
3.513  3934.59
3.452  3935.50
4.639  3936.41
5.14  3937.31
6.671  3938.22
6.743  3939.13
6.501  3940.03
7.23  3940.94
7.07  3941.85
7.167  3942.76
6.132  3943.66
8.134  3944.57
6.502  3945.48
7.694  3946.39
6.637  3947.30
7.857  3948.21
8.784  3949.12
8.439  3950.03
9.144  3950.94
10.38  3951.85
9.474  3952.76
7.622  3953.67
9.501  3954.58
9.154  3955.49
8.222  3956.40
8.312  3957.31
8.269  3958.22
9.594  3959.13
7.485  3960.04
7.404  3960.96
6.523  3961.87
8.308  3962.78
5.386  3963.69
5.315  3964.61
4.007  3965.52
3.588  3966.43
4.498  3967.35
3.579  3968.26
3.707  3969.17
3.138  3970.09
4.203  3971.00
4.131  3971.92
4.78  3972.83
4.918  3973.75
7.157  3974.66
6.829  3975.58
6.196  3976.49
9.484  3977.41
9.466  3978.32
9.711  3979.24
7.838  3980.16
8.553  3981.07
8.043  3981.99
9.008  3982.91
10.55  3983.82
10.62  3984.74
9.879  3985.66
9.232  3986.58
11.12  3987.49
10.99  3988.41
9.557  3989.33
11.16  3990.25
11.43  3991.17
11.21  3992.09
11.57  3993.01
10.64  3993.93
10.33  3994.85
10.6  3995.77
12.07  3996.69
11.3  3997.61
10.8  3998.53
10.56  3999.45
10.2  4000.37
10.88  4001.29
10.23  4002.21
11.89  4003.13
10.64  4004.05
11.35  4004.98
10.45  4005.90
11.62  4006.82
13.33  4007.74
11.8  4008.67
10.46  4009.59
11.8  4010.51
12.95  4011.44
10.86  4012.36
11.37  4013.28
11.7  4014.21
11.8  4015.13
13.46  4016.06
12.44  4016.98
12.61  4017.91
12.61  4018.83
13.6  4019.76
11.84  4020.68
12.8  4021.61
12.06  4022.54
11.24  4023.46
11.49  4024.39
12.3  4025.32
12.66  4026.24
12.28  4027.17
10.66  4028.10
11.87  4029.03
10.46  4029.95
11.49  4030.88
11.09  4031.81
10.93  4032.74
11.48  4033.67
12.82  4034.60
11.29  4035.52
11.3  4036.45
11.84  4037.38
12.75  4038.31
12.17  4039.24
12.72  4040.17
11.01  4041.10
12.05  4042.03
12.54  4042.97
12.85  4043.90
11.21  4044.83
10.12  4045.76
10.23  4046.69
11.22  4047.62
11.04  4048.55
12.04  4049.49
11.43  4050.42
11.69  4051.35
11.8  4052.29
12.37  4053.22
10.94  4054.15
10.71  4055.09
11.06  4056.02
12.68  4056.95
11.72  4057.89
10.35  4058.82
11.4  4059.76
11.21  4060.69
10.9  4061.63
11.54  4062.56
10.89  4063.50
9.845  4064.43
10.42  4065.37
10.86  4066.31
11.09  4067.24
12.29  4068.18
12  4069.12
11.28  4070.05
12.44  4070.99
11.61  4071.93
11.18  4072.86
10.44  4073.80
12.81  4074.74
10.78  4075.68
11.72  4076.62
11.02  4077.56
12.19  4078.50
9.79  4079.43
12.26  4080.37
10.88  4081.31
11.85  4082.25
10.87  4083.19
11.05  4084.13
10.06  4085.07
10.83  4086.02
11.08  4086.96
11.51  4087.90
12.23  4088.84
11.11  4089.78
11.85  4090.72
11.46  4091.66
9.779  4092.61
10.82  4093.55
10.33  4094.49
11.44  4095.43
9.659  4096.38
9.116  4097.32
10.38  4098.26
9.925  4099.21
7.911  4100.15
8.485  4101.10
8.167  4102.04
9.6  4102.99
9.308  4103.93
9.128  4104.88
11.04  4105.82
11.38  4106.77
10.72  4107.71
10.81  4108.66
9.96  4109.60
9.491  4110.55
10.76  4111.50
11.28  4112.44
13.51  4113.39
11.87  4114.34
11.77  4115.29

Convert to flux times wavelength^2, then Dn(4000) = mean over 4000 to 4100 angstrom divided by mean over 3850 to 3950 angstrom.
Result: 1.67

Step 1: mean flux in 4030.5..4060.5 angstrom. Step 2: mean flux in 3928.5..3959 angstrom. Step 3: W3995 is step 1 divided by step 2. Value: 1.69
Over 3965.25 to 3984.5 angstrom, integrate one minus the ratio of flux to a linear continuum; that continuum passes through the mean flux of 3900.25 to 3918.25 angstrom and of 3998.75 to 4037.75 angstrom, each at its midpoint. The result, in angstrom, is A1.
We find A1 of 7.6 angstrom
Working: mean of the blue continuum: 8.86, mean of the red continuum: 11.7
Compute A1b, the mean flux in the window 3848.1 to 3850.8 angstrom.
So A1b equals 7.26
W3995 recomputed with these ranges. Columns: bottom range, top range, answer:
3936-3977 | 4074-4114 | 1.59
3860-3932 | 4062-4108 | 1.40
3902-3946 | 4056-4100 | 1.51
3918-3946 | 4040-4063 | 1.77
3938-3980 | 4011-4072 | 1.67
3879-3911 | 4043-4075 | 1.50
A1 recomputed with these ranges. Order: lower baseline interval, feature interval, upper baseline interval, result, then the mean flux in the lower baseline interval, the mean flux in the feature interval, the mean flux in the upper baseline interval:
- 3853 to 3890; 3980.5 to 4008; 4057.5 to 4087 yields -2.6 angstrom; 7.37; 10.6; 11.2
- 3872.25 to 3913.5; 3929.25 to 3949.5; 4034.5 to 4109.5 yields 6.2 angstrom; 7.66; 5.93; 11.1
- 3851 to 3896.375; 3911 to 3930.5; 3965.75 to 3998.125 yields -0.6 angstrom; 7.28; 7.97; 8.3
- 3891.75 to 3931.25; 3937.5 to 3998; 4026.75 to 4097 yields 8.6 angstrom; 8.02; 7.97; 11.3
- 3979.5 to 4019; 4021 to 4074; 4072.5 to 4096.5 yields -2.2 angstrom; 11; 11.5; 11.1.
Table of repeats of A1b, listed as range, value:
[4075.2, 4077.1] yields 11.2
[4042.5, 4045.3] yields 12.2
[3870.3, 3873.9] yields 7.93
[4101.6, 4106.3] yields 9.45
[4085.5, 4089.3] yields 11.4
